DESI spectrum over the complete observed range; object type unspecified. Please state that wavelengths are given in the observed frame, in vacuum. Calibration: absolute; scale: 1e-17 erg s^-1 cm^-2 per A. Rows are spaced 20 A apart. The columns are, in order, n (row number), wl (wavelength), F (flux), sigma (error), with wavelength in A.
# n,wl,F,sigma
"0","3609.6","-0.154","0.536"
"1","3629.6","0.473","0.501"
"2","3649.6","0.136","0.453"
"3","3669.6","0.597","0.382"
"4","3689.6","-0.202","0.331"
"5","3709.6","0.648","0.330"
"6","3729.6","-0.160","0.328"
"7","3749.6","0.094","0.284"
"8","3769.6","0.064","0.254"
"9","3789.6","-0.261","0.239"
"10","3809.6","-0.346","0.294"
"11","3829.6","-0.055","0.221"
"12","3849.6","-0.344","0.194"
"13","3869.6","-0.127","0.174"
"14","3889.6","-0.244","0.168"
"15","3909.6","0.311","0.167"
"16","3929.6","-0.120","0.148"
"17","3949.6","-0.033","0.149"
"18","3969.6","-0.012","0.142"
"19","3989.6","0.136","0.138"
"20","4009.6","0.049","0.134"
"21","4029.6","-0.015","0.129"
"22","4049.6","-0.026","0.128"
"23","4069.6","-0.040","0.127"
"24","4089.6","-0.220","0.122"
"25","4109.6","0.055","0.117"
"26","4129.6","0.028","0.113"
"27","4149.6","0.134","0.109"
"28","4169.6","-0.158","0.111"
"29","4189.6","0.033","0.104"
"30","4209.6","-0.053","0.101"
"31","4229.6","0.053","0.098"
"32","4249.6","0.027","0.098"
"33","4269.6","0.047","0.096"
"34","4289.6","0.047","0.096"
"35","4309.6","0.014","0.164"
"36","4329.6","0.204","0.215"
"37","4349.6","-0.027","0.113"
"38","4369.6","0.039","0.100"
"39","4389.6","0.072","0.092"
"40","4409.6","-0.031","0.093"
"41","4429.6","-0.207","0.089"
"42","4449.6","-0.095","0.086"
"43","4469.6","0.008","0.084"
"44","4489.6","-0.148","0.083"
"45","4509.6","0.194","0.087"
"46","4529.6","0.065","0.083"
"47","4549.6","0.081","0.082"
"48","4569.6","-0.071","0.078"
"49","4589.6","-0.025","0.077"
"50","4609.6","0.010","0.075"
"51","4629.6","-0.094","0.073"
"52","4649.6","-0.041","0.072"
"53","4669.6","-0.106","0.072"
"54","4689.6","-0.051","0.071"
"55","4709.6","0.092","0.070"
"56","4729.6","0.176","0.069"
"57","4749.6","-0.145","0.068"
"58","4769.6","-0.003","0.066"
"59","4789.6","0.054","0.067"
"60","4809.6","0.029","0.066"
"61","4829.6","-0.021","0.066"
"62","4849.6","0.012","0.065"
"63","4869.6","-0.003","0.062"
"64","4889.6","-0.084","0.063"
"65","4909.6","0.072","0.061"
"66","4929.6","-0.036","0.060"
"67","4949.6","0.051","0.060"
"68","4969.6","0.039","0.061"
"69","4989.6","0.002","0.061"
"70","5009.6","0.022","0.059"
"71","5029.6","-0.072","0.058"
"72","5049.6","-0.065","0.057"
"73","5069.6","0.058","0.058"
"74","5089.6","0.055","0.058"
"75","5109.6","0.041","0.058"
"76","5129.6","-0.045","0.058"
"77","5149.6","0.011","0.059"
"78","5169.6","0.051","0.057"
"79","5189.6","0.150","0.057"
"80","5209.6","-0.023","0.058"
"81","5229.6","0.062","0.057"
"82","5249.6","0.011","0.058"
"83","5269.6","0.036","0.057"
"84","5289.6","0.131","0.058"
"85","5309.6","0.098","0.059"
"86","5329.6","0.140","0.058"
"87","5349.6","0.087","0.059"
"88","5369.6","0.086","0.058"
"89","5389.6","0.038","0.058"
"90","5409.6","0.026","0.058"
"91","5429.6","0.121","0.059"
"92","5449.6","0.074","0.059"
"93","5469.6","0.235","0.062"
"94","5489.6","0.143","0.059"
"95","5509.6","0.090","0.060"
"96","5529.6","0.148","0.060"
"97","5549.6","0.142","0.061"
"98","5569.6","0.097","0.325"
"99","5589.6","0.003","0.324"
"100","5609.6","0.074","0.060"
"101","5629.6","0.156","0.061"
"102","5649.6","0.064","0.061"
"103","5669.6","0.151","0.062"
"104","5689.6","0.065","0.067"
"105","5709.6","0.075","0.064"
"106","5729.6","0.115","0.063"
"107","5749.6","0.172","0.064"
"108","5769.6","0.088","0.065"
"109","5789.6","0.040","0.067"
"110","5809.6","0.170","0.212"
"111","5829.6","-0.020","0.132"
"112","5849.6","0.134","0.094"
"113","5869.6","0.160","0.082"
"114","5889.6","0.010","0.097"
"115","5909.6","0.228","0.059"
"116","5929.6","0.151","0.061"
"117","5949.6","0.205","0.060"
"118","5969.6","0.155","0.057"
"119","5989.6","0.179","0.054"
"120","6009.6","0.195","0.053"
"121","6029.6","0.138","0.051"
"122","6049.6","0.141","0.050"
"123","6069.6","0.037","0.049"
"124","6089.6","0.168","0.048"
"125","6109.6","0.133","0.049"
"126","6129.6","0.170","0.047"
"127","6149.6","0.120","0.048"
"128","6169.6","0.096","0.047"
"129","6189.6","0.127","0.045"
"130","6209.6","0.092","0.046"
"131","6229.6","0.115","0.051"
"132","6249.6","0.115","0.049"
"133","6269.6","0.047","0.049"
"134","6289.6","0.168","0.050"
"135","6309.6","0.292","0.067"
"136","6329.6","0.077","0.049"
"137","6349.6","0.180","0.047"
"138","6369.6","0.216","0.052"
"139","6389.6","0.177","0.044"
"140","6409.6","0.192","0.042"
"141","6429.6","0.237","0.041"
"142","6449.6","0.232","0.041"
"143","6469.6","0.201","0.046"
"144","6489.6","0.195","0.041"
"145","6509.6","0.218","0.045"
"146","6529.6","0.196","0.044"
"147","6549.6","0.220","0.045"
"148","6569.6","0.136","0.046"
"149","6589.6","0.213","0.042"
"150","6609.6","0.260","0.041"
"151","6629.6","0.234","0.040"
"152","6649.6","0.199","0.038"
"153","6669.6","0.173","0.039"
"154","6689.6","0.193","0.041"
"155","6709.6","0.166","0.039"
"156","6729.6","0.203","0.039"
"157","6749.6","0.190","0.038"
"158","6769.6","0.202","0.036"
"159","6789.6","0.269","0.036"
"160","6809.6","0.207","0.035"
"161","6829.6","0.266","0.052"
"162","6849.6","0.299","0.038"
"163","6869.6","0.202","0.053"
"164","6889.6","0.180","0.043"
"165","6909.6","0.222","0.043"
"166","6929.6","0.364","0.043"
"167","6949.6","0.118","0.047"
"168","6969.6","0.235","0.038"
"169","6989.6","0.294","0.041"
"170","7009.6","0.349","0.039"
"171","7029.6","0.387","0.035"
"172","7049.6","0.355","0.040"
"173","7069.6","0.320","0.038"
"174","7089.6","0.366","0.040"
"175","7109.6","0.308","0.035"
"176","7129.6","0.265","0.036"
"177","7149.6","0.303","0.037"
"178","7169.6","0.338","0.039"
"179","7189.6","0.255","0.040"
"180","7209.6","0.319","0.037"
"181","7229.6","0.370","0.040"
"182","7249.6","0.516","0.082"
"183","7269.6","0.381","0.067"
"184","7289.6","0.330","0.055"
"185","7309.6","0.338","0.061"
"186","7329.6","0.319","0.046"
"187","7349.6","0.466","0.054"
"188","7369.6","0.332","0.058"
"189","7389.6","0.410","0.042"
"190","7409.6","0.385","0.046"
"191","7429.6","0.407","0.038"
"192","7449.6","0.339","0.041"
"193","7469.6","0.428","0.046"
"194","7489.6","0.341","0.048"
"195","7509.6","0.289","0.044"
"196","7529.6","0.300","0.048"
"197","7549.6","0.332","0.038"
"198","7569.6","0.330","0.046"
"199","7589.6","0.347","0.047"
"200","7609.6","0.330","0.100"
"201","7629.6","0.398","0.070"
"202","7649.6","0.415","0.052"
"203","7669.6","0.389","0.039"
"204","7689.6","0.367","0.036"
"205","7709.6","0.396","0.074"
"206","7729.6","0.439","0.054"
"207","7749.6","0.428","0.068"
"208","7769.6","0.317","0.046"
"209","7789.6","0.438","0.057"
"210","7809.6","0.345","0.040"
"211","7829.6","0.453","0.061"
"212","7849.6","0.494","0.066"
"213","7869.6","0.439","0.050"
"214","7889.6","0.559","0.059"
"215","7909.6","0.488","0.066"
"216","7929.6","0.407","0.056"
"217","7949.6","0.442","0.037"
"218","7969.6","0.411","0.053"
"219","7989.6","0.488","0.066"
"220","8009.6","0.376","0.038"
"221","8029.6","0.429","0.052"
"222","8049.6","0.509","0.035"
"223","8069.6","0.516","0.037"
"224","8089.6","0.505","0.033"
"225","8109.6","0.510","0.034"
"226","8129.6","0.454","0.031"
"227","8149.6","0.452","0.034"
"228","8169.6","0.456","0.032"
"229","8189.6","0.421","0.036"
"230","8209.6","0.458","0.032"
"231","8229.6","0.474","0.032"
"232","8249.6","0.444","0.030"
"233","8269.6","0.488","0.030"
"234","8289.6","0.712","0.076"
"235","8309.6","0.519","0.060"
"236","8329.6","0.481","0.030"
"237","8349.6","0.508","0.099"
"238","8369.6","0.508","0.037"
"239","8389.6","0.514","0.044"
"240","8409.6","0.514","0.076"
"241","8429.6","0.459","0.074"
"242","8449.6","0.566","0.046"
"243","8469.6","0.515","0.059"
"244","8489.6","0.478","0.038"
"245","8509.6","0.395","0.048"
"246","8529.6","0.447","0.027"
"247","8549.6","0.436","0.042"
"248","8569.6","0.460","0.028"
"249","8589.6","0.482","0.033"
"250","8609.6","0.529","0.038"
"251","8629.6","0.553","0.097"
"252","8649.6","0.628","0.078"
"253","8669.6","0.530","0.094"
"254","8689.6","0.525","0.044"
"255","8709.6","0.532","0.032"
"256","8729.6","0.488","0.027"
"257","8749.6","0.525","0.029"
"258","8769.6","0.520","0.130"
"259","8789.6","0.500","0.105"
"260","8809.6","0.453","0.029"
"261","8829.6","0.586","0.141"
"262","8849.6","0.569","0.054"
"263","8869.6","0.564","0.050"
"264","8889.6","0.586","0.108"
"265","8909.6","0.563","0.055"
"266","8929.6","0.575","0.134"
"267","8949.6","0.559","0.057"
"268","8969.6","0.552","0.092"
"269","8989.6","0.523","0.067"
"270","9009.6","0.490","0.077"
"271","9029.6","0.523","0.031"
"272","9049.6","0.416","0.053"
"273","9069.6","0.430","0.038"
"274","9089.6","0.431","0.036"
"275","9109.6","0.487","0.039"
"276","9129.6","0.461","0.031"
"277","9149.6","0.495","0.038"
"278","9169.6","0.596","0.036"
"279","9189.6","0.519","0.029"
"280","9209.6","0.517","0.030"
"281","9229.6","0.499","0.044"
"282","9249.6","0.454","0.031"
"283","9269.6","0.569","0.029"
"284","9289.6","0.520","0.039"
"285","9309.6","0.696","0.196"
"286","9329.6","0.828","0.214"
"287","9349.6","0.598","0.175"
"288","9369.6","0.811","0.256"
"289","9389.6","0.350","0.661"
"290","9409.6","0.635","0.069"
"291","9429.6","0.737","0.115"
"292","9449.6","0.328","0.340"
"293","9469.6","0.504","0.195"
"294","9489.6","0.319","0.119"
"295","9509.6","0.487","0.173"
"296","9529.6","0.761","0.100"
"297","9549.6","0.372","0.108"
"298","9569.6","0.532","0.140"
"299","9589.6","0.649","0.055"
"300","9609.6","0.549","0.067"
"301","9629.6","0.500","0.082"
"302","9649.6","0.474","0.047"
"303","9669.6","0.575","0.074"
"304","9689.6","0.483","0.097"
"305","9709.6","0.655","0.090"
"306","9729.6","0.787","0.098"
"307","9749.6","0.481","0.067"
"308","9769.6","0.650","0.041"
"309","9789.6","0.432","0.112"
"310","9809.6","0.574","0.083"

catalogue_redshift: 0.75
